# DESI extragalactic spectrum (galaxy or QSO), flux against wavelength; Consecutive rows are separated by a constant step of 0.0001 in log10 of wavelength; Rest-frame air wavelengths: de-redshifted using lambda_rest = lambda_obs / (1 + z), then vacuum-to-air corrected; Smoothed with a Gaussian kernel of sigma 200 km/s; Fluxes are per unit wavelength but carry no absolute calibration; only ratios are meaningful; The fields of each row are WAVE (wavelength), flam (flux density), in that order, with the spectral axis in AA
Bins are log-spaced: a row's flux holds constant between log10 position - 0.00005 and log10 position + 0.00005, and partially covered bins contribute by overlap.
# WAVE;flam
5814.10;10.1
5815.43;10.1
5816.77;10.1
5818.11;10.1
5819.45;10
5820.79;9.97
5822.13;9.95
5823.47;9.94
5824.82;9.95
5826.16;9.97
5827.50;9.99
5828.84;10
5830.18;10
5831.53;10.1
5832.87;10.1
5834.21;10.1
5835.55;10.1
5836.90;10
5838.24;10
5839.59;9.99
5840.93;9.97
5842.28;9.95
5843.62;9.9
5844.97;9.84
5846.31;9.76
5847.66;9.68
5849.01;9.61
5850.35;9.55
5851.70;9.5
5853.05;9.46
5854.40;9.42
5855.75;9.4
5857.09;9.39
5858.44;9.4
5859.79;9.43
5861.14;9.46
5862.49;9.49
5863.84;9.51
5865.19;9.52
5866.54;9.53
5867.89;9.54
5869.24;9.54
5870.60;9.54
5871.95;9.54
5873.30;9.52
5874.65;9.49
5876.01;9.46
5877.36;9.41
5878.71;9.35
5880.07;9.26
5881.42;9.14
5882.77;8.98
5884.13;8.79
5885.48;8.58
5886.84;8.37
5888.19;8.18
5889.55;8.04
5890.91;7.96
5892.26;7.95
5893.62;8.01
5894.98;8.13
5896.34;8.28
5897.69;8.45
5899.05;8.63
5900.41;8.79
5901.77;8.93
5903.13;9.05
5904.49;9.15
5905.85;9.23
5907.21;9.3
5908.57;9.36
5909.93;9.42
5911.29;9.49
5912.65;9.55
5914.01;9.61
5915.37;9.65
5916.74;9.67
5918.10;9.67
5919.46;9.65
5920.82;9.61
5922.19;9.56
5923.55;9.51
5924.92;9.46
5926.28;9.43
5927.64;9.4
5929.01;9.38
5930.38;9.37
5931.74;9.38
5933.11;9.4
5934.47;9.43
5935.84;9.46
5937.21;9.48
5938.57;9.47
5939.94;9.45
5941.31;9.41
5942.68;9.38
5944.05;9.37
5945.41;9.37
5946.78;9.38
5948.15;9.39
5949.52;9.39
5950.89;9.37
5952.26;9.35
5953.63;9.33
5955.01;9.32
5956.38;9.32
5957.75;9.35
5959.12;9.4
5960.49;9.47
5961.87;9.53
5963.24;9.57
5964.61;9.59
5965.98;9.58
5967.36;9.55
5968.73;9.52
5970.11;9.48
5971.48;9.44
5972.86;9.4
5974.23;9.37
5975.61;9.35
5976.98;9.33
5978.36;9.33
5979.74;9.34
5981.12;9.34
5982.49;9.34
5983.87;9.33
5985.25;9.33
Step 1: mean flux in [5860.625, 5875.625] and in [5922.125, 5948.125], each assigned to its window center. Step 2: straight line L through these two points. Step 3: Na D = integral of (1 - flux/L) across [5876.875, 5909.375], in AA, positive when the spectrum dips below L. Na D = 2.6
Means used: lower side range 9.51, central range 8.72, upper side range 9.42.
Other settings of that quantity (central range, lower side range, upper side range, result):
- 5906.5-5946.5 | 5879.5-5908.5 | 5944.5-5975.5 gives -1.97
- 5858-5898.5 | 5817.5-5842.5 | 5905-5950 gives 3.11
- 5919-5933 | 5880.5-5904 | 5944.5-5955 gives -0.72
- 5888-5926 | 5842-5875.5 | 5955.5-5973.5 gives 1.96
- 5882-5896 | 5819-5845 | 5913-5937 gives 2.01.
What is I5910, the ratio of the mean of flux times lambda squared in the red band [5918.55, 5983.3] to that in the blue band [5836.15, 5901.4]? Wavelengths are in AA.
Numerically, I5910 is 1.05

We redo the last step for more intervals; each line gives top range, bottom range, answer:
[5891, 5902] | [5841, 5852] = 0.87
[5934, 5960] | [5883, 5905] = 1.13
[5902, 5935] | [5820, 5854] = 0.98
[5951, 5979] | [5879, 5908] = 1.12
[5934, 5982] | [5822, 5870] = 1.00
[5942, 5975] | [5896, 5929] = 1.03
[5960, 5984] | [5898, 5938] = 1.03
